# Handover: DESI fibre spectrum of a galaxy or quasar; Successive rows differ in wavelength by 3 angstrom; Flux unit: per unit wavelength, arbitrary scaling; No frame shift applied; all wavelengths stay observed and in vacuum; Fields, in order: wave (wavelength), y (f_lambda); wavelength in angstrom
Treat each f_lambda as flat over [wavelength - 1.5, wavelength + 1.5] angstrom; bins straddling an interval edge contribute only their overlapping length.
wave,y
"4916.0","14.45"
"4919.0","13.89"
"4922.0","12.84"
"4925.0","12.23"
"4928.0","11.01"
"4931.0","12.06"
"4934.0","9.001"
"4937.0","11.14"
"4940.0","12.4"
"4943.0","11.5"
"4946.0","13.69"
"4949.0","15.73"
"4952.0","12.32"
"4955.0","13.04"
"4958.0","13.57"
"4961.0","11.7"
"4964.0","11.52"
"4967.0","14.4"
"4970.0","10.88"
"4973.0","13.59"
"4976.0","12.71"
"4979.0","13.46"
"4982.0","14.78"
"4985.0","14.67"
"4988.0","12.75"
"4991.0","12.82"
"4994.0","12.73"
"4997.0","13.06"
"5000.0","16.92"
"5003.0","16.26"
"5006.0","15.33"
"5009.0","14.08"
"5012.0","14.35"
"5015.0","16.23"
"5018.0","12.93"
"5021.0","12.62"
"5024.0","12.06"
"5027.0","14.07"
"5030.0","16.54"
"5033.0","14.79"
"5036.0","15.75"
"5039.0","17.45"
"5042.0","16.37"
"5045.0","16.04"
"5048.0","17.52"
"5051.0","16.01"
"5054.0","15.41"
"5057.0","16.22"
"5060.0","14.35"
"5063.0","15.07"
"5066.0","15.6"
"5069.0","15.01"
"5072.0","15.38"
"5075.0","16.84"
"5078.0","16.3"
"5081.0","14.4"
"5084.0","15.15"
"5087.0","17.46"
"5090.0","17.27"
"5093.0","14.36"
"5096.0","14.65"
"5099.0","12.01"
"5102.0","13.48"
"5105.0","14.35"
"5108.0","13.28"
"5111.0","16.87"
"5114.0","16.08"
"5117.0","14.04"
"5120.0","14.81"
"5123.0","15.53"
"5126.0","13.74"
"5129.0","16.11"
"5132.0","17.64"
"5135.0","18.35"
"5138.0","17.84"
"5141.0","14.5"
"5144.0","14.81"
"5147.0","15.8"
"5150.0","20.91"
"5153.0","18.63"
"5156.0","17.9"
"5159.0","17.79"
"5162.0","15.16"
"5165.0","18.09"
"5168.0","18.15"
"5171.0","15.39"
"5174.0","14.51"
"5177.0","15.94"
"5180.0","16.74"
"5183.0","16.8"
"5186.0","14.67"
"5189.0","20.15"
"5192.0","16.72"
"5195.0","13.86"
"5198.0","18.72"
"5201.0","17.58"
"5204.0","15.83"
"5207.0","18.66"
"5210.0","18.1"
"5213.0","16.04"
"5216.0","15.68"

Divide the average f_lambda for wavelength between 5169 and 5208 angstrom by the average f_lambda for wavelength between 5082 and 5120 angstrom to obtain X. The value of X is 1.11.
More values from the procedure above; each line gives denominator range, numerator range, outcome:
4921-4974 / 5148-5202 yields 1.38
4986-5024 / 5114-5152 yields 1.15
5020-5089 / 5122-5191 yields 1.08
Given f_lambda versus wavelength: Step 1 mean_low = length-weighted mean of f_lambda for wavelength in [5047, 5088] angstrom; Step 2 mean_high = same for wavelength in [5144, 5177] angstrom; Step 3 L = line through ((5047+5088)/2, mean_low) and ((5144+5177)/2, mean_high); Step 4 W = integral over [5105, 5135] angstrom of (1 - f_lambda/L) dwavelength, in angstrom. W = 1.89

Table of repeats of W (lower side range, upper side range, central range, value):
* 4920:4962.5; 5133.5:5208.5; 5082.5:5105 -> 0.7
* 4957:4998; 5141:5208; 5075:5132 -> 1.4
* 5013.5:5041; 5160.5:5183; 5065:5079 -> -0.5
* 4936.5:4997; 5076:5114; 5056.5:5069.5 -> -0.6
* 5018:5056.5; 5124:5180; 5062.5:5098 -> 0.6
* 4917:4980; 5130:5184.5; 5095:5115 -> 1.9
